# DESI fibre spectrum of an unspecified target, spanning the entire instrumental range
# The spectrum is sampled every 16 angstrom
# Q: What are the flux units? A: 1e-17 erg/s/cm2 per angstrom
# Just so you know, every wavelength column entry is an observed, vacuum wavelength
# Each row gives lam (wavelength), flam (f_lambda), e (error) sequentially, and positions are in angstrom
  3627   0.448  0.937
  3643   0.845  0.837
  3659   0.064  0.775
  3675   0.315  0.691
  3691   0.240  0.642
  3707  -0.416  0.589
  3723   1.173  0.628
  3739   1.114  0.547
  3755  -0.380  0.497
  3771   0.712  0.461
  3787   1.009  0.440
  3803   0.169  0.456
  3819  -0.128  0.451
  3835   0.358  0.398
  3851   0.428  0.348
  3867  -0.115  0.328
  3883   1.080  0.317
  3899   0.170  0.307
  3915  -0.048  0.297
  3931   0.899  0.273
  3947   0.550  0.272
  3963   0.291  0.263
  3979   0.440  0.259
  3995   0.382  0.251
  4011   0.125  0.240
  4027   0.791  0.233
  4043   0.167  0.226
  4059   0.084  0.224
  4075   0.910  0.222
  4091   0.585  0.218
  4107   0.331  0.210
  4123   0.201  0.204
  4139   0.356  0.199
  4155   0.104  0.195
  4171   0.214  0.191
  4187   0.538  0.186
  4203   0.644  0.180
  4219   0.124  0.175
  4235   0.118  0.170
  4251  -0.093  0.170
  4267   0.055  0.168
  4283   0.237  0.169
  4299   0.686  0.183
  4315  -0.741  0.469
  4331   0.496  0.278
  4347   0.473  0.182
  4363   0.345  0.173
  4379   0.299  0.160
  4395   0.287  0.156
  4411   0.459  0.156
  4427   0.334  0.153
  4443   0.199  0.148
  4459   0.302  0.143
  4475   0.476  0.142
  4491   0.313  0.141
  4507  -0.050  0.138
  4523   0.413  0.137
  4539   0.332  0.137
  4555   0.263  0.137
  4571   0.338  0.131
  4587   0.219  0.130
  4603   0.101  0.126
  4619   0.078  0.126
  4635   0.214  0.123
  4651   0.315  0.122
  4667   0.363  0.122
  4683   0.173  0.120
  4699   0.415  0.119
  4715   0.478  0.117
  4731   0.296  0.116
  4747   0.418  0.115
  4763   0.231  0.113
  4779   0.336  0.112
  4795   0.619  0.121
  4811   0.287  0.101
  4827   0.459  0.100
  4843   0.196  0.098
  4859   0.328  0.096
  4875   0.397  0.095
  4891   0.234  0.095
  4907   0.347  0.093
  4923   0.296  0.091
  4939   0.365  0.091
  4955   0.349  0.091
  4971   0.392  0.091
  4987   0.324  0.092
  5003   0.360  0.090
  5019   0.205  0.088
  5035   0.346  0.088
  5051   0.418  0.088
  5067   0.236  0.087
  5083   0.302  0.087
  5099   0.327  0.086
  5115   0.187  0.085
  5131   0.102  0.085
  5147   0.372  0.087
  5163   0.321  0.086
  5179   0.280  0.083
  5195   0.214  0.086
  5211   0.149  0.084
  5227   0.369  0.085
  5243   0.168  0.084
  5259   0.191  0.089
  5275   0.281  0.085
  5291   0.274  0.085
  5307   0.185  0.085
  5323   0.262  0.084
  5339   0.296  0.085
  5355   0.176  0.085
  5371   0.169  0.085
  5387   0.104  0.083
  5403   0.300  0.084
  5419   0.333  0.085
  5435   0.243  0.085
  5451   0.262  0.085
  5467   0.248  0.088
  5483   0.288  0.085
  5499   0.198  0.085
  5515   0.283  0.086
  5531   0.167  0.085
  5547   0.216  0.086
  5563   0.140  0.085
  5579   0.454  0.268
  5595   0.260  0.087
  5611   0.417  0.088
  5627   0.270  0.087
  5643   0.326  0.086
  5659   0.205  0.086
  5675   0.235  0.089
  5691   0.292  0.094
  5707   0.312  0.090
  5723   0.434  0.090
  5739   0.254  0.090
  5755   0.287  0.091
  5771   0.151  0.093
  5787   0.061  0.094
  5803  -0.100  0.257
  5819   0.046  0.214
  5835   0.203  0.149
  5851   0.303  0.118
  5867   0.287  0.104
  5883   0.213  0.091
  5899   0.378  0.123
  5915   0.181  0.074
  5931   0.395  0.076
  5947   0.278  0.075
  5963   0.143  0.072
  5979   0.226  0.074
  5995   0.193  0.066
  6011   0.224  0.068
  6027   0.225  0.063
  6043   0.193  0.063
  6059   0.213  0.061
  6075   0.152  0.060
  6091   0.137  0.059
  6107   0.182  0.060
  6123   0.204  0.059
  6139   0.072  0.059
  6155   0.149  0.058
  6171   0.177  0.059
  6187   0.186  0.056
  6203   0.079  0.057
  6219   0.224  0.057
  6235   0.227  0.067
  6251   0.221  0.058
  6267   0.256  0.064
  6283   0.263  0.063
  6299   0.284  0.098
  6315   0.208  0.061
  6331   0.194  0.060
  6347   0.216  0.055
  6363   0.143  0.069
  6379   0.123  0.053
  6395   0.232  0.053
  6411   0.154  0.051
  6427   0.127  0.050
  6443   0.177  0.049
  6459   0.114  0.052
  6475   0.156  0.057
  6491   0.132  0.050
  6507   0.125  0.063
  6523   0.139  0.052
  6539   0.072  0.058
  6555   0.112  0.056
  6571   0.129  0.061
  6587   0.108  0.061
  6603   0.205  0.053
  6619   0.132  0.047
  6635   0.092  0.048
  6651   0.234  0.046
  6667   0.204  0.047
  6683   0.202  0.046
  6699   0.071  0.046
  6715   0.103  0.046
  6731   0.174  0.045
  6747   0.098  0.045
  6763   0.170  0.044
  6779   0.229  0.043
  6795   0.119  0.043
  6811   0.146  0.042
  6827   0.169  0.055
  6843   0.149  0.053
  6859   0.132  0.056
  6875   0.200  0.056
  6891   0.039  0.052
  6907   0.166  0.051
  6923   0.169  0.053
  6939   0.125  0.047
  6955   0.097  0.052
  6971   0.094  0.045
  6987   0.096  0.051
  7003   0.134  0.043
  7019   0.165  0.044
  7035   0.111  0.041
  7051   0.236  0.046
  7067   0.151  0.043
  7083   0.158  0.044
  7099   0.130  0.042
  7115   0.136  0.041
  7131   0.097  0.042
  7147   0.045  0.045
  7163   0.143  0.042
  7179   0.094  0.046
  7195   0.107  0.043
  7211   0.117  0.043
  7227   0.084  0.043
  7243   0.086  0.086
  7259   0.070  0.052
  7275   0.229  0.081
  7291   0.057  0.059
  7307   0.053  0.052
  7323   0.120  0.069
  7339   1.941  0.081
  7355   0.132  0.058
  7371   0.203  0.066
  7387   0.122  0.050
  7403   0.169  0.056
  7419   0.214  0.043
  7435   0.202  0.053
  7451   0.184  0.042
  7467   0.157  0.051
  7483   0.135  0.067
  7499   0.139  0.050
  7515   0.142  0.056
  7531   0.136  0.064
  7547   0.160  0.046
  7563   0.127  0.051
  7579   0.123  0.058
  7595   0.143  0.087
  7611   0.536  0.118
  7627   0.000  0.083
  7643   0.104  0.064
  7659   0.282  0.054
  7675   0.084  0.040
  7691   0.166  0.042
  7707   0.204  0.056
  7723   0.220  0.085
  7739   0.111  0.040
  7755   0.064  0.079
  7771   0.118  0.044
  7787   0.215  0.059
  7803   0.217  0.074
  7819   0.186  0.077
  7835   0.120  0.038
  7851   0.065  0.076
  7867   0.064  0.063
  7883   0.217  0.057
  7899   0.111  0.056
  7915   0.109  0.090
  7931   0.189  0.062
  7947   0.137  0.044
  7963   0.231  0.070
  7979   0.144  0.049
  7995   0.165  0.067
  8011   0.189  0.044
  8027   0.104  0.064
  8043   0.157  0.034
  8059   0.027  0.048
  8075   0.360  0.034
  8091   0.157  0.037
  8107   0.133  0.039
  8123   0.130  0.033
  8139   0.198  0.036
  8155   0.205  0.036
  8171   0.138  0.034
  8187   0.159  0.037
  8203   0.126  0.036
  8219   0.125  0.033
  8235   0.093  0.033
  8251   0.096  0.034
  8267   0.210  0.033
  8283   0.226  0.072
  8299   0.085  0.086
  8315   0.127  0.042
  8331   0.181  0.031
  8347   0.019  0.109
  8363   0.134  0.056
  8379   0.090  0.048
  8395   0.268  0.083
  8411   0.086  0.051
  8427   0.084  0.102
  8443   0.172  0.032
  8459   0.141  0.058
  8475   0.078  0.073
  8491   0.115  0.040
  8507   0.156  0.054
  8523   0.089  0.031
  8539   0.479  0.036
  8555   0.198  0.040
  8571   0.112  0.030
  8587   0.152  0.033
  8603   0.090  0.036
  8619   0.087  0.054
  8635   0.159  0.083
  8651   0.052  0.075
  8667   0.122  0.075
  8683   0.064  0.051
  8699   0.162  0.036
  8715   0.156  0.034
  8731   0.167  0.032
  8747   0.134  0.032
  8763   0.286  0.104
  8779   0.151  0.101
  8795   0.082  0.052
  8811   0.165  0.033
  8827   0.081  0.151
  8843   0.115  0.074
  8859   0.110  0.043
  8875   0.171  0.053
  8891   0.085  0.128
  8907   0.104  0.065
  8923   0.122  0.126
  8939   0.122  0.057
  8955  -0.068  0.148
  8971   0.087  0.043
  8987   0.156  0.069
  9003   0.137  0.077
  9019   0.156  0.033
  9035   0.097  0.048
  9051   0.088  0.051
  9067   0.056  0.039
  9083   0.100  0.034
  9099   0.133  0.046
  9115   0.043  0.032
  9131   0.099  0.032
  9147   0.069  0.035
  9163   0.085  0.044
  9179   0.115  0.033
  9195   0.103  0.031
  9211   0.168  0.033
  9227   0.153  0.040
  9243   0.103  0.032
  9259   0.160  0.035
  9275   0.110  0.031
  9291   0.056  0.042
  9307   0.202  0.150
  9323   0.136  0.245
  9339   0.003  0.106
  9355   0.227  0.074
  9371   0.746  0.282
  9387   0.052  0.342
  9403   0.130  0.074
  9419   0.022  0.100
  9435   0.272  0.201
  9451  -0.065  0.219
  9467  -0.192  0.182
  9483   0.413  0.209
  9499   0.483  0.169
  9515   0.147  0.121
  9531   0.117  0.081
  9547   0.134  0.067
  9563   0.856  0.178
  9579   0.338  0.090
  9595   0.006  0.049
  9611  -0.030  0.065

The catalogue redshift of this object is 0.968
